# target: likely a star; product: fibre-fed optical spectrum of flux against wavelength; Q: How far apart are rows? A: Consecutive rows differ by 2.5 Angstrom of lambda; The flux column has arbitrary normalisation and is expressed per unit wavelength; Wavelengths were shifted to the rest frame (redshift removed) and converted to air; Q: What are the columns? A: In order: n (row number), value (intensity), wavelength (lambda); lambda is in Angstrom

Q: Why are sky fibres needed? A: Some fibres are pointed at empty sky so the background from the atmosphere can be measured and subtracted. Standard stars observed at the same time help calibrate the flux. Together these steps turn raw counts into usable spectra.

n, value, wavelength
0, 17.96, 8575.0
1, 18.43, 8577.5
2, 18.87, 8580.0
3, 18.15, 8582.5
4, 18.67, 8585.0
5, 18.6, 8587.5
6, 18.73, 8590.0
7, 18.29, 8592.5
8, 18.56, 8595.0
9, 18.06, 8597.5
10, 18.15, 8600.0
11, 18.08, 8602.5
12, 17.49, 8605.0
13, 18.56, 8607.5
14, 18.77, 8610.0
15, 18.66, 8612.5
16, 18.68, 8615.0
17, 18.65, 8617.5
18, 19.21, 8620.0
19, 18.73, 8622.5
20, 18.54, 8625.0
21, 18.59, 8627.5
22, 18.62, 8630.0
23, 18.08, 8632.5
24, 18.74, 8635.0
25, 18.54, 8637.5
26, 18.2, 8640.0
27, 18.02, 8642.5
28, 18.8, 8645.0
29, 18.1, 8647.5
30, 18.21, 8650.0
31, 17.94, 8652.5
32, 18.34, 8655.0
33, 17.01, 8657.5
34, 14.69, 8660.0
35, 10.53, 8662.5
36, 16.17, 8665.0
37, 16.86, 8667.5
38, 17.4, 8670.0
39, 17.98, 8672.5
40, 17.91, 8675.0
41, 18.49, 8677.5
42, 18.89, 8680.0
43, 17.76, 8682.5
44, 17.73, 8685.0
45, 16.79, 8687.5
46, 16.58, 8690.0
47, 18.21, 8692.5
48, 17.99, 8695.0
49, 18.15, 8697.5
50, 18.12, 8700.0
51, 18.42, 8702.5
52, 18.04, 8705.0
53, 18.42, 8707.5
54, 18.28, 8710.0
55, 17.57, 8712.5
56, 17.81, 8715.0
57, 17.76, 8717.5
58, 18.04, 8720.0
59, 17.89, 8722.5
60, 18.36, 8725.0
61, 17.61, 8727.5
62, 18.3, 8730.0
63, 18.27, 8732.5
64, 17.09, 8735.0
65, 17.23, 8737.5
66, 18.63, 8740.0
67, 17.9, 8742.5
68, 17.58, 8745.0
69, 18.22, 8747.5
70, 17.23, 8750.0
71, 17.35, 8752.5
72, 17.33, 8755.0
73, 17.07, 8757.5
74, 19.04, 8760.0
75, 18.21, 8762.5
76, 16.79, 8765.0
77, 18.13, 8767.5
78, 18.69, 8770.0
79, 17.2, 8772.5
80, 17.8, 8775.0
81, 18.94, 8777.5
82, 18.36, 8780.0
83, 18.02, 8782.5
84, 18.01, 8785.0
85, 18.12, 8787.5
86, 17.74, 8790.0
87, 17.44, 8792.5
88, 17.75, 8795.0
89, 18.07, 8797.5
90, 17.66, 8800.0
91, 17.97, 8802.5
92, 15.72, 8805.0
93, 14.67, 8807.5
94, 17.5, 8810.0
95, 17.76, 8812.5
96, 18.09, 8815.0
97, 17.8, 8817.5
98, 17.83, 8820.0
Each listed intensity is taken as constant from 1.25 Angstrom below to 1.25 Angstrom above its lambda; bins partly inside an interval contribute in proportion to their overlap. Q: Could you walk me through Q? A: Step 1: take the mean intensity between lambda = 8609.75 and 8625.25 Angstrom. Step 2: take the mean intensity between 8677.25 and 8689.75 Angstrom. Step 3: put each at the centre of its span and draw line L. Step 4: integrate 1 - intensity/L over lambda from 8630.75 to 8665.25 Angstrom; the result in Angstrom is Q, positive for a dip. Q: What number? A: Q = 1.9 Angstrom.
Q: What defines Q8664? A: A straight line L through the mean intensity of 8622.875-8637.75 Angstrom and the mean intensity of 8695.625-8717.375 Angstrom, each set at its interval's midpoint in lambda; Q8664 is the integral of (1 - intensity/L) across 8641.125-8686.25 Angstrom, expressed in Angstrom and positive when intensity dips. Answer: 2.61 Angstrom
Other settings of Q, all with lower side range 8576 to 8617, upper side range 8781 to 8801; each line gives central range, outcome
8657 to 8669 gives 2.1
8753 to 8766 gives 0.2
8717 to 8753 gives 0.4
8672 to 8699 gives 0.5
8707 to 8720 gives 0.1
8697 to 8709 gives -0.1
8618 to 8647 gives -0.4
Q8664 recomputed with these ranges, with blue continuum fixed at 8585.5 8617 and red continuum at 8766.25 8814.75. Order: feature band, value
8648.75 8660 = 0.42 Angstrom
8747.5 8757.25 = 0.23 Angstrom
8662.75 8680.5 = 0.89 Angstrom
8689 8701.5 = 0.13 Angstrom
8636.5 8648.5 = -0.06 Angstrom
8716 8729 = 0.00 Angstrom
